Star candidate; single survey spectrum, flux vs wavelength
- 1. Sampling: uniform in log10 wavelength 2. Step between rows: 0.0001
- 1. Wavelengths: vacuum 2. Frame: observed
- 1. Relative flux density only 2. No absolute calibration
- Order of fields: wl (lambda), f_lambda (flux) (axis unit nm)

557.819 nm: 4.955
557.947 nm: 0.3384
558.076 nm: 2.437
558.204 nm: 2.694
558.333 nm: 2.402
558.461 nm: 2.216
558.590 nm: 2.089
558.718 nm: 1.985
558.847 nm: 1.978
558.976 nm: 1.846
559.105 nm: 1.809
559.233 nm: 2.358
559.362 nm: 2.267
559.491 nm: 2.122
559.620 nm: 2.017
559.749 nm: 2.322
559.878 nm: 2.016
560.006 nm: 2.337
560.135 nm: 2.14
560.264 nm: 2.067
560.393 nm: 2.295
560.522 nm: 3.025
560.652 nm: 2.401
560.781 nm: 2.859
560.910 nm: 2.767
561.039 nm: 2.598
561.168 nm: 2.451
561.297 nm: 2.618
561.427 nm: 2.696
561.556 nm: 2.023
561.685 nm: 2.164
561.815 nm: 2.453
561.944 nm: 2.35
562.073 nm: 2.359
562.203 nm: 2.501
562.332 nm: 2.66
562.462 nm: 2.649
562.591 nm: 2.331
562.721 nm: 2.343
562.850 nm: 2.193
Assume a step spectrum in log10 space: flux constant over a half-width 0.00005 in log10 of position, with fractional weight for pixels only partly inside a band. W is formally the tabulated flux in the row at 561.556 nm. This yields 2.023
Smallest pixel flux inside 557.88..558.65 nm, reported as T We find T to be 0.3384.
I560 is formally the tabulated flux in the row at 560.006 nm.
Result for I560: 2.337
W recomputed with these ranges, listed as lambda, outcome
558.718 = 1.985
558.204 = 2.694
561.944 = 2.35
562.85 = 2.193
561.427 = 2.696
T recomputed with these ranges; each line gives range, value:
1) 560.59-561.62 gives 2.023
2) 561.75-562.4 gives 2.35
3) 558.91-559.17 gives 1.809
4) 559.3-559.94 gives 2.016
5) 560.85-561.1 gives 2.598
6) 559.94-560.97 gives 2.067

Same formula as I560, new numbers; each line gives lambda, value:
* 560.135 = 2.14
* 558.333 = 2.402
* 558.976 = 1.846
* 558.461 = 2.216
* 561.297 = 2.618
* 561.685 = 2.164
